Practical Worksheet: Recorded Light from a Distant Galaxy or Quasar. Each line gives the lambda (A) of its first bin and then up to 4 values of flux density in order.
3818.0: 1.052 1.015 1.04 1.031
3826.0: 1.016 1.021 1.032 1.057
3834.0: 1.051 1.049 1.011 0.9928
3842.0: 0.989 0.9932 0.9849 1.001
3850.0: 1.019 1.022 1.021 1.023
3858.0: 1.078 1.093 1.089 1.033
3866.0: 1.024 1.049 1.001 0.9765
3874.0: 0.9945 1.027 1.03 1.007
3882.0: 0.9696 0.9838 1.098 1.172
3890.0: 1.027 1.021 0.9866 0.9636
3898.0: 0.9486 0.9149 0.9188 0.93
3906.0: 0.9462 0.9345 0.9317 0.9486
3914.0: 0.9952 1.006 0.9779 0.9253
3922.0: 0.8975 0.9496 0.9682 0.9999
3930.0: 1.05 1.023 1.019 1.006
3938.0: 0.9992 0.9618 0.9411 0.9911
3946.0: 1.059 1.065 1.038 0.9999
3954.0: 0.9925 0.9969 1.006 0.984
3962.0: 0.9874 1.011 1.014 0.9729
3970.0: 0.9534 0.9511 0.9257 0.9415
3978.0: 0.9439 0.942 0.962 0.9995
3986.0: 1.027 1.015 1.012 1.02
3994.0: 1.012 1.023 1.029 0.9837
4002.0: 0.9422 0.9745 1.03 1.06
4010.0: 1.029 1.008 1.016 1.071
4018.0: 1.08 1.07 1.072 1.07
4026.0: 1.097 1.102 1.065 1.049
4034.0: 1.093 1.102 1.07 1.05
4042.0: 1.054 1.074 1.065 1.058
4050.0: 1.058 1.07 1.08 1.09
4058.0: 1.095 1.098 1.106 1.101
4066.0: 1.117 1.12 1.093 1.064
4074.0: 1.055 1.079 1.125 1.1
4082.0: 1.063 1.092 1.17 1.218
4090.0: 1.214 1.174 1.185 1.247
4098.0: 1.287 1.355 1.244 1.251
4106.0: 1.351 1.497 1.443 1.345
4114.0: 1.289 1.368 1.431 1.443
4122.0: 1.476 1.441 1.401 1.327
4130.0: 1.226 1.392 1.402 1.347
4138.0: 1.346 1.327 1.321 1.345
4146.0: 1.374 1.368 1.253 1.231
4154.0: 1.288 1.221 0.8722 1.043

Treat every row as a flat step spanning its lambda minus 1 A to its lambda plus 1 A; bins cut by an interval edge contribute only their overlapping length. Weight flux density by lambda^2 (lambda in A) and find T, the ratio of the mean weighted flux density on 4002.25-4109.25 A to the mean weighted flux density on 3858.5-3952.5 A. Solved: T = 1.2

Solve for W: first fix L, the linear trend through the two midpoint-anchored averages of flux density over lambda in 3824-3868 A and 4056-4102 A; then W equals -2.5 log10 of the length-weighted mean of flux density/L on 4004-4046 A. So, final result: 0.057 mag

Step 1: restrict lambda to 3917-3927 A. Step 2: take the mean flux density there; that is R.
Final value 0.944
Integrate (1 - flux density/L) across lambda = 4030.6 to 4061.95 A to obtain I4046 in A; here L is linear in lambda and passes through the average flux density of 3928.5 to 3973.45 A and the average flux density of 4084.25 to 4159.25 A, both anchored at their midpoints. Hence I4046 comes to 2.6 A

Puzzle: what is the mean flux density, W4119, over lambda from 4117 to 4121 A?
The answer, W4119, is 1.44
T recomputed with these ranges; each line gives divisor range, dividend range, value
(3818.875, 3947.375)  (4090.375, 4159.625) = 1.48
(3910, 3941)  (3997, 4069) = 1.14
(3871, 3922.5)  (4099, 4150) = 1.55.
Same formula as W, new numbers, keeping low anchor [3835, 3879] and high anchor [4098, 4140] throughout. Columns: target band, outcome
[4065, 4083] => 0.20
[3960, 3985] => 0.21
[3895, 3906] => 0.15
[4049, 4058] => 0.19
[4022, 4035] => 0.16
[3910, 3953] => 0.13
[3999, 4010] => 0.21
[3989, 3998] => 0.18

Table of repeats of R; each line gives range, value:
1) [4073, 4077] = 1.07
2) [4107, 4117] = 1.39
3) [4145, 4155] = 1.3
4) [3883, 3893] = 1.06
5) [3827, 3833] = 1.04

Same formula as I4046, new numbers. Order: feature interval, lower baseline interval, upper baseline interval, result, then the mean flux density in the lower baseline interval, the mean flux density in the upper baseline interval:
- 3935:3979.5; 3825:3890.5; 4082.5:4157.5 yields 5.8 A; 1.03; 1.31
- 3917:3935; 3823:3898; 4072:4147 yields 1.9 A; 1.02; 1.29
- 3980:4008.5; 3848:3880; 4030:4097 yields 2.0 A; 1.03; 1.1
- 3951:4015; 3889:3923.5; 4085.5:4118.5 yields 5.7 A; 0.957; 1.3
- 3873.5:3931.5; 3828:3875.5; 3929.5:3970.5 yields 1.7 A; 1.03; 1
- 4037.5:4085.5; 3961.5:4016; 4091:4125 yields 4.9 A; 0.994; 1.34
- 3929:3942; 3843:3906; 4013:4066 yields 0.4 A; 1.01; 1.08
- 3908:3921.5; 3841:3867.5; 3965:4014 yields 0.7 A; 1.03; 0.991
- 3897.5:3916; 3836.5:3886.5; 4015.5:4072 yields 1.6 A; 1.02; 1.08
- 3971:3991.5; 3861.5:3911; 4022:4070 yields 1.5 A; 0.998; 1.08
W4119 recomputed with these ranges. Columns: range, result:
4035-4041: 1.07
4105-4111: 1.43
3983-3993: 1.01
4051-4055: 1.08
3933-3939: 1.01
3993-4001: 1.01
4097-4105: 1.28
